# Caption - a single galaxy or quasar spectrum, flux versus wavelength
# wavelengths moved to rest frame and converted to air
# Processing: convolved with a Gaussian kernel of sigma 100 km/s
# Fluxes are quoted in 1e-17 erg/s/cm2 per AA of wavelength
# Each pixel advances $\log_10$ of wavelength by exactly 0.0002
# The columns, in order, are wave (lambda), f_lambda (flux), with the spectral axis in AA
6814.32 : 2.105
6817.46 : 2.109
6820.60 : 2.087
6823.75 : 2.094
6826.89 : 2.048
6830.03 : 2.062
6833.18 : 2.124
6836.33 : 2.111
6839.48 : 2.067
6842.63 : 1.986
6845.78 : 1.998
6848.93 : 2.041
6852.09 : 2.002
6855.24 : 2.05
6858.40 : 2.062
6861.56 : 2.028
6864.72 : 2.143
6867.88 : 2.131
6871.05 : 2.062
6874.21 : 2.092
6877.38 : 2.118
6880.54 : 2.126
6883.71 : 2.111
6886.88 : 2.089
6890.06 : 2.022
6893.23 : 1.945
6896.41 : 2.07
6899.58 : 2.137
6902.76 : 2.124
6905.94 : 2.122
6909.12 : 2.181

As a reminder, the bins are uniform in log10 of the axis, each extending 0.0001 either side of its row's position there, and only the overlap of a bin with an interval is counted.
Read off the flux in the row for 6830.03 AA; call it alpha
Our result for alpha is 2.062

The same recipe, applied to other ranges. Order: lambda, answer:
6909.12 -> 2.181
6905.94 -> 2.122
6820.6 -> 2.087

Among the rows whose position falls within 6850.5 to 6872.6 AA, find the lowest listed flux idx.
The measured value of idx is 2.002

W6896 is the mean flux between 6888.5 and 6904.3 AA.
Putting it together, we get 2.06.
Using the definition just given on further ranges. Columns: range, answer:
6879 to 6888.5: 2.11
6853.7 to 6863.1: 2.05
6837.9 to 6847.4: 2.02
